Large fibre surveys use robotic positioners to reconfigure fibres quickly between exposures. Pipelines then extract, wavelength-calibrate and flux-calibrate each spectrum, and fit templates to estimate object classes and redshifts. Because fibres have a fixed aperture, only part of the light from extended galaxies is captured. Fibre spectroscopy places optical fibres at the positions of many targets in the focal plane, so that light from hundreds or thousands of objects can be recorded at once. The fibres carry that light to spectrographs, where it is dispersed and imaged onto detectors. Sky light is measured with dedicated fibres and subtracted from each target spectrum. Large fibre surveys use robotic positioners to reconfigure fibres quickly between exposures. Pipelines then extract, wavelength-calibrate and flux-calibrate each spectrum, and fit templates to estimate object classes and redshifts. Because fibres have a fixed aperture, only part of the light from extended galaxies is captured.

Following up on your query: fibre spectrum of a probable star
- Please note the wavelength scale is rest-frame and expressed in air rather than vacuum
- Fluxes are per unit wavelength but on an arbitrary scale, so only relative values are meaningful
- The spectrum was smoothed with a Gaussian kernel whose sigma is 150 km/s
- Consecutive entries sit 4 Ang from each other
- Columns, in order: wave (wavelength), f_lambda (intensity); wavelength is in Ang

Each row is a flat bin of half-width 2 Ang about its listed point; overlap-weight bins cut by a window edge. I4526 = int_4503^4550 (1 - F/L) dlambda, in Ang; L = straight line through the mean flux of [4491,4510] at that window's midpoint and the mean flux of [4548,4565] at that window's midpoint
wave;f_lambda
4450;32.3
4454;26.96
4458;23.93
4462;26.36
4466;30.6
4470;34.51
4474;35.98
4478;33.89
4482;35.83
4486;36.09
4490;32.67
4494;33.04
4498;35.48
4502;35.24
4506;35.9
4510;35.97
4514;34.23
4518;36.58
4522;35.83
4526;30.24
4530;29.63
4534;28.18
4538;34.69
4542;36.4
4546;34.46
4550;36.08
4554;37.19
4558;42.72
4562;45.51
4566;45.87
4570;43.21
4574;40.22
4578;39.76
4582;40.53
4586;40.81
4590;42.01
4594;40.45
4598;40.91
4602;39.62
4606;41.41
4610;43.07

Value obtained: 4.5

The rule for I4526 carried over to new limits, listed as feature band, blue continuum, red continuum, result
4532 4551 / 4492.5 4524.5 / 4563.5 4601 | 2.1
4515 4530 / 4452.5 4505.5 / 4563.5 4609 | 1.0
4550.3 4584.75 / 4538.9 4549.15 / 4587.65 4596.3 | -3.0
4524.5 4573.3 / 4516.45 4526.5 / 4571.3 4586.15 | 0.5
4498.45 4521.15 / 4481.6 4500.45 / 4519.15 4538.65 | -1.7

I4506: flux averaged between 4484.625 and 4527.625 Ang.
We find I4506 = 34.7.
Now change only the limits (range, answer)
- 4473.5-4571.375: 36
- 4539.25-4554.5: 35.9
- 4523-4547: 32.3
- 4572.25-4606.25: 40.6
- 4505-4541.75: 33.5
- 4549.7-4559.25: 38.8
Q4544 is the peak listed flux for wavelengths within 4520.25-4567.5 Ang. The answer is 45.87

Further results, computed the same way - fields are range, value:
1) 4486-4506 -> 36.09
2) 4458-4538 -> 36.58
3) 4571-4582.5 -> 40.53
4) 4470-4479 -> 35.98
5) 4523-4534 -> 30.24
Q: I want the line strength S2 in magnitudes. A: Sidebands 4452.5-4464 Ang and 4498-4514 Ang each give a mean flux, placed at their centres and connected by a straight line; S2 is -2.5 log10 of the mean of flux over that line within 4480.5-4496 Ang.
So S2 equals -0.085 mag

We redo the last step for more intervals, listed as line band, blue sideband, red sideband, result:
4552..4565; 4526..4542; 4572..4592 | -0.16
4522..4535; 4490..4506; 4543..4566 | 0.22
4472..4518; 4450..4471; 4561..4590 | -0.08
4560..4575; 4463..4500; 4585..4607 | -0.13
